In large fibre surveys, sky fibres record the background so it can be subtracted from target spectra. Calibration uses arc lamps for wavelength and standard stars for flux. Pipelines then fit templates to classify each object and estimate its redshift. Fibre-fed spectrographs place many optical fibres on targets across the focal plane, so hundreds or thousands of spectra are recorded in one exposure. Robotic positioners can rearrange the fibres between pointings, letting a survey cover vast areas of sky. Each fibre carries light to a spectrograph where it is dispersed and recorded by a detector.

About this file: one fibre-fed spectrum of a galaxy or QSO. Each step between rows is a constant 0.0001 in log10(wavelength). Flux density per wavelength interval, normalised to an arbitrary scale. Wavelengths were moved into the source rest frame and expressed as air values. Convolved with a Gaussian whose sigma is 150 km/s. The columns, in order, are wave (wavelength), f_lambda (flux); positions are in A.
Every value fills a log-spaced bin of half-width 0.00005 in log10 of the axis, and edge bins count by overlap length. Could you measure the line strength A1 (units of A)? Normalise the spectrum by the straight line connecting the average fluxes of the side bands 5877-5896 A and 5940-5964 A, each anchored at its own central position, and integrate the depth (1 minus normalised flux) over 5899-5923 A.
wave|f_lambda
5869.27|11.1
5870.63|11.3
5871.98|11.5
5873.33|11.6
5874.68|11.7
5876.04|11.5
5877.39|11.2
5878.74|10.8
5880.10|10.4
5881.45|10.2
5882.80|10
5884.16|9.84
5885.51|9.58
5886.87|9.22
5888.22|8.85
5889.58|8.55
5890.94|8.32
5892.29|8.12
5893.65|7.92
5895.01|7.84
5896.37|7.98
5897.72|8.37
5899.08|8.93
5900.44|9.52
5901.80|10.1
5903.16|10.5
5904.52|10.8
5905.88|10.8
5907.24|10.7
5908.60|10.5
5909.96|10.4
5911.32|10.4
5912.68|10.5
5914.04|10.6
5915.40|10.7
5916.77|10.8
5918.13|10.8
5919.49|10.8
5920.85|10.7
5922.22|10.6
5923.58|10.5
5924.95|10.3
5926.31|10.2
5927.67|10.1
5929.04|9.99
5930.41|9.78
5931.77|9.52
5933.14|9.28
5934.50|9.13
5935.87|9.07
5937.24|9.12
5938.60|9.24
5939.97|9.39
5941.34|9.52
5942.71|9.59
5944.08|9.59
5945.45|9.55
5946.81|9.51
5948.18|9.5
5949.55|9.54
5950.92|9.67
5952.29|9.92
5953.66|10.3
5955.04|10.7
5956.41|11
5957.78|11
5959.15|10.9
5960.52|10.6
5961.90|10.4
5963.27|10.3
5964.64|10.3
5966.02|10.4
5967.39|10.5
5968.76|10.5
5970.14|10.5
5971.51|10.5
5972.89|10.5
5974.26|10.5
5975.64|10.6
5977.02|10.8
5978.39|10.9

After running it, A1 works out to -2.3 A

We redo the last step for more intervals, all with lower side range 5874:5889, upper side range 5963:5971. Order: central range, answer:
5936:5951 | 1.4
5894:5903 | 1.3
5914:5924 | -0.3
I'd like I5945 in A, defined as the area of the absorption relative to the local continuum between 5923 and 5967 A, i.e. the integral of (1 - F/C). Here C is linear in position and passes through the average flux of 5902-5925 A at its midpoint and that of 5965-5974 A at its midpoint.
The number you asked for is 2.49 A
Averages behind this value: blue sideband 10.6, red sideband 10.5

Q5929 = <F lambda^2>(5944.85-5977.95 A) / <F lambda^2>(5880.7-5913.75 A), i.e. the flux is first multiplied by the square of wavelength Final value 1.1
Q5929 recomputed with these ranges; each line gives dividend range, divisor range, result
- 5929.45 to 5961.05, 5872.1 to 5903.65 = 1.04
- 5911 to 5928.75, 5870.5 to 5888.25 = 1.01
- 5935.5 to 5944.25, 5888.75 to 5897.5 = 1.17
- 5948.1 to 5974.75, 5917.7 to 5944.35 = 1.07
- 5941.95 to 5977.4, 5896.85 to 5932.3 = 1.02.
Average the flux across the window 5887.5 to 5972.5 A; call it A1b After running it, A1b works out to 9.91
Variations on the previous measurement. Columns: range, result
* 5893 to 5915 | 9.76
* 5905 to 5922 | 10.6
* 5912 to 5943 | 10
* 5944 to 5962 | 10.2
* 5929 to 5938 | 9.37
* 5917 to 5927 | 10.6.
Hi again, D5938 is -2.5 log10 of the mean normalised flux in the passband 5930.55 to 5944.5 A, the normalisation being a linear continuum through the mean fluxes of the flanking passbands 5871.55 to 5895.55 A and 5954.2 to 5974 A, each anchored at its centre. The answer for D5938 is 0.107 mag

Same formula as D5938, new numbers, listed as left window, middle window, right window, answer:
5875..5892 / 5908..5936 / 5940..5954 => -0.06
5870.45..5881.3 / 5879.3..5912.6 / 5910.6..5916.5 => 0.14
